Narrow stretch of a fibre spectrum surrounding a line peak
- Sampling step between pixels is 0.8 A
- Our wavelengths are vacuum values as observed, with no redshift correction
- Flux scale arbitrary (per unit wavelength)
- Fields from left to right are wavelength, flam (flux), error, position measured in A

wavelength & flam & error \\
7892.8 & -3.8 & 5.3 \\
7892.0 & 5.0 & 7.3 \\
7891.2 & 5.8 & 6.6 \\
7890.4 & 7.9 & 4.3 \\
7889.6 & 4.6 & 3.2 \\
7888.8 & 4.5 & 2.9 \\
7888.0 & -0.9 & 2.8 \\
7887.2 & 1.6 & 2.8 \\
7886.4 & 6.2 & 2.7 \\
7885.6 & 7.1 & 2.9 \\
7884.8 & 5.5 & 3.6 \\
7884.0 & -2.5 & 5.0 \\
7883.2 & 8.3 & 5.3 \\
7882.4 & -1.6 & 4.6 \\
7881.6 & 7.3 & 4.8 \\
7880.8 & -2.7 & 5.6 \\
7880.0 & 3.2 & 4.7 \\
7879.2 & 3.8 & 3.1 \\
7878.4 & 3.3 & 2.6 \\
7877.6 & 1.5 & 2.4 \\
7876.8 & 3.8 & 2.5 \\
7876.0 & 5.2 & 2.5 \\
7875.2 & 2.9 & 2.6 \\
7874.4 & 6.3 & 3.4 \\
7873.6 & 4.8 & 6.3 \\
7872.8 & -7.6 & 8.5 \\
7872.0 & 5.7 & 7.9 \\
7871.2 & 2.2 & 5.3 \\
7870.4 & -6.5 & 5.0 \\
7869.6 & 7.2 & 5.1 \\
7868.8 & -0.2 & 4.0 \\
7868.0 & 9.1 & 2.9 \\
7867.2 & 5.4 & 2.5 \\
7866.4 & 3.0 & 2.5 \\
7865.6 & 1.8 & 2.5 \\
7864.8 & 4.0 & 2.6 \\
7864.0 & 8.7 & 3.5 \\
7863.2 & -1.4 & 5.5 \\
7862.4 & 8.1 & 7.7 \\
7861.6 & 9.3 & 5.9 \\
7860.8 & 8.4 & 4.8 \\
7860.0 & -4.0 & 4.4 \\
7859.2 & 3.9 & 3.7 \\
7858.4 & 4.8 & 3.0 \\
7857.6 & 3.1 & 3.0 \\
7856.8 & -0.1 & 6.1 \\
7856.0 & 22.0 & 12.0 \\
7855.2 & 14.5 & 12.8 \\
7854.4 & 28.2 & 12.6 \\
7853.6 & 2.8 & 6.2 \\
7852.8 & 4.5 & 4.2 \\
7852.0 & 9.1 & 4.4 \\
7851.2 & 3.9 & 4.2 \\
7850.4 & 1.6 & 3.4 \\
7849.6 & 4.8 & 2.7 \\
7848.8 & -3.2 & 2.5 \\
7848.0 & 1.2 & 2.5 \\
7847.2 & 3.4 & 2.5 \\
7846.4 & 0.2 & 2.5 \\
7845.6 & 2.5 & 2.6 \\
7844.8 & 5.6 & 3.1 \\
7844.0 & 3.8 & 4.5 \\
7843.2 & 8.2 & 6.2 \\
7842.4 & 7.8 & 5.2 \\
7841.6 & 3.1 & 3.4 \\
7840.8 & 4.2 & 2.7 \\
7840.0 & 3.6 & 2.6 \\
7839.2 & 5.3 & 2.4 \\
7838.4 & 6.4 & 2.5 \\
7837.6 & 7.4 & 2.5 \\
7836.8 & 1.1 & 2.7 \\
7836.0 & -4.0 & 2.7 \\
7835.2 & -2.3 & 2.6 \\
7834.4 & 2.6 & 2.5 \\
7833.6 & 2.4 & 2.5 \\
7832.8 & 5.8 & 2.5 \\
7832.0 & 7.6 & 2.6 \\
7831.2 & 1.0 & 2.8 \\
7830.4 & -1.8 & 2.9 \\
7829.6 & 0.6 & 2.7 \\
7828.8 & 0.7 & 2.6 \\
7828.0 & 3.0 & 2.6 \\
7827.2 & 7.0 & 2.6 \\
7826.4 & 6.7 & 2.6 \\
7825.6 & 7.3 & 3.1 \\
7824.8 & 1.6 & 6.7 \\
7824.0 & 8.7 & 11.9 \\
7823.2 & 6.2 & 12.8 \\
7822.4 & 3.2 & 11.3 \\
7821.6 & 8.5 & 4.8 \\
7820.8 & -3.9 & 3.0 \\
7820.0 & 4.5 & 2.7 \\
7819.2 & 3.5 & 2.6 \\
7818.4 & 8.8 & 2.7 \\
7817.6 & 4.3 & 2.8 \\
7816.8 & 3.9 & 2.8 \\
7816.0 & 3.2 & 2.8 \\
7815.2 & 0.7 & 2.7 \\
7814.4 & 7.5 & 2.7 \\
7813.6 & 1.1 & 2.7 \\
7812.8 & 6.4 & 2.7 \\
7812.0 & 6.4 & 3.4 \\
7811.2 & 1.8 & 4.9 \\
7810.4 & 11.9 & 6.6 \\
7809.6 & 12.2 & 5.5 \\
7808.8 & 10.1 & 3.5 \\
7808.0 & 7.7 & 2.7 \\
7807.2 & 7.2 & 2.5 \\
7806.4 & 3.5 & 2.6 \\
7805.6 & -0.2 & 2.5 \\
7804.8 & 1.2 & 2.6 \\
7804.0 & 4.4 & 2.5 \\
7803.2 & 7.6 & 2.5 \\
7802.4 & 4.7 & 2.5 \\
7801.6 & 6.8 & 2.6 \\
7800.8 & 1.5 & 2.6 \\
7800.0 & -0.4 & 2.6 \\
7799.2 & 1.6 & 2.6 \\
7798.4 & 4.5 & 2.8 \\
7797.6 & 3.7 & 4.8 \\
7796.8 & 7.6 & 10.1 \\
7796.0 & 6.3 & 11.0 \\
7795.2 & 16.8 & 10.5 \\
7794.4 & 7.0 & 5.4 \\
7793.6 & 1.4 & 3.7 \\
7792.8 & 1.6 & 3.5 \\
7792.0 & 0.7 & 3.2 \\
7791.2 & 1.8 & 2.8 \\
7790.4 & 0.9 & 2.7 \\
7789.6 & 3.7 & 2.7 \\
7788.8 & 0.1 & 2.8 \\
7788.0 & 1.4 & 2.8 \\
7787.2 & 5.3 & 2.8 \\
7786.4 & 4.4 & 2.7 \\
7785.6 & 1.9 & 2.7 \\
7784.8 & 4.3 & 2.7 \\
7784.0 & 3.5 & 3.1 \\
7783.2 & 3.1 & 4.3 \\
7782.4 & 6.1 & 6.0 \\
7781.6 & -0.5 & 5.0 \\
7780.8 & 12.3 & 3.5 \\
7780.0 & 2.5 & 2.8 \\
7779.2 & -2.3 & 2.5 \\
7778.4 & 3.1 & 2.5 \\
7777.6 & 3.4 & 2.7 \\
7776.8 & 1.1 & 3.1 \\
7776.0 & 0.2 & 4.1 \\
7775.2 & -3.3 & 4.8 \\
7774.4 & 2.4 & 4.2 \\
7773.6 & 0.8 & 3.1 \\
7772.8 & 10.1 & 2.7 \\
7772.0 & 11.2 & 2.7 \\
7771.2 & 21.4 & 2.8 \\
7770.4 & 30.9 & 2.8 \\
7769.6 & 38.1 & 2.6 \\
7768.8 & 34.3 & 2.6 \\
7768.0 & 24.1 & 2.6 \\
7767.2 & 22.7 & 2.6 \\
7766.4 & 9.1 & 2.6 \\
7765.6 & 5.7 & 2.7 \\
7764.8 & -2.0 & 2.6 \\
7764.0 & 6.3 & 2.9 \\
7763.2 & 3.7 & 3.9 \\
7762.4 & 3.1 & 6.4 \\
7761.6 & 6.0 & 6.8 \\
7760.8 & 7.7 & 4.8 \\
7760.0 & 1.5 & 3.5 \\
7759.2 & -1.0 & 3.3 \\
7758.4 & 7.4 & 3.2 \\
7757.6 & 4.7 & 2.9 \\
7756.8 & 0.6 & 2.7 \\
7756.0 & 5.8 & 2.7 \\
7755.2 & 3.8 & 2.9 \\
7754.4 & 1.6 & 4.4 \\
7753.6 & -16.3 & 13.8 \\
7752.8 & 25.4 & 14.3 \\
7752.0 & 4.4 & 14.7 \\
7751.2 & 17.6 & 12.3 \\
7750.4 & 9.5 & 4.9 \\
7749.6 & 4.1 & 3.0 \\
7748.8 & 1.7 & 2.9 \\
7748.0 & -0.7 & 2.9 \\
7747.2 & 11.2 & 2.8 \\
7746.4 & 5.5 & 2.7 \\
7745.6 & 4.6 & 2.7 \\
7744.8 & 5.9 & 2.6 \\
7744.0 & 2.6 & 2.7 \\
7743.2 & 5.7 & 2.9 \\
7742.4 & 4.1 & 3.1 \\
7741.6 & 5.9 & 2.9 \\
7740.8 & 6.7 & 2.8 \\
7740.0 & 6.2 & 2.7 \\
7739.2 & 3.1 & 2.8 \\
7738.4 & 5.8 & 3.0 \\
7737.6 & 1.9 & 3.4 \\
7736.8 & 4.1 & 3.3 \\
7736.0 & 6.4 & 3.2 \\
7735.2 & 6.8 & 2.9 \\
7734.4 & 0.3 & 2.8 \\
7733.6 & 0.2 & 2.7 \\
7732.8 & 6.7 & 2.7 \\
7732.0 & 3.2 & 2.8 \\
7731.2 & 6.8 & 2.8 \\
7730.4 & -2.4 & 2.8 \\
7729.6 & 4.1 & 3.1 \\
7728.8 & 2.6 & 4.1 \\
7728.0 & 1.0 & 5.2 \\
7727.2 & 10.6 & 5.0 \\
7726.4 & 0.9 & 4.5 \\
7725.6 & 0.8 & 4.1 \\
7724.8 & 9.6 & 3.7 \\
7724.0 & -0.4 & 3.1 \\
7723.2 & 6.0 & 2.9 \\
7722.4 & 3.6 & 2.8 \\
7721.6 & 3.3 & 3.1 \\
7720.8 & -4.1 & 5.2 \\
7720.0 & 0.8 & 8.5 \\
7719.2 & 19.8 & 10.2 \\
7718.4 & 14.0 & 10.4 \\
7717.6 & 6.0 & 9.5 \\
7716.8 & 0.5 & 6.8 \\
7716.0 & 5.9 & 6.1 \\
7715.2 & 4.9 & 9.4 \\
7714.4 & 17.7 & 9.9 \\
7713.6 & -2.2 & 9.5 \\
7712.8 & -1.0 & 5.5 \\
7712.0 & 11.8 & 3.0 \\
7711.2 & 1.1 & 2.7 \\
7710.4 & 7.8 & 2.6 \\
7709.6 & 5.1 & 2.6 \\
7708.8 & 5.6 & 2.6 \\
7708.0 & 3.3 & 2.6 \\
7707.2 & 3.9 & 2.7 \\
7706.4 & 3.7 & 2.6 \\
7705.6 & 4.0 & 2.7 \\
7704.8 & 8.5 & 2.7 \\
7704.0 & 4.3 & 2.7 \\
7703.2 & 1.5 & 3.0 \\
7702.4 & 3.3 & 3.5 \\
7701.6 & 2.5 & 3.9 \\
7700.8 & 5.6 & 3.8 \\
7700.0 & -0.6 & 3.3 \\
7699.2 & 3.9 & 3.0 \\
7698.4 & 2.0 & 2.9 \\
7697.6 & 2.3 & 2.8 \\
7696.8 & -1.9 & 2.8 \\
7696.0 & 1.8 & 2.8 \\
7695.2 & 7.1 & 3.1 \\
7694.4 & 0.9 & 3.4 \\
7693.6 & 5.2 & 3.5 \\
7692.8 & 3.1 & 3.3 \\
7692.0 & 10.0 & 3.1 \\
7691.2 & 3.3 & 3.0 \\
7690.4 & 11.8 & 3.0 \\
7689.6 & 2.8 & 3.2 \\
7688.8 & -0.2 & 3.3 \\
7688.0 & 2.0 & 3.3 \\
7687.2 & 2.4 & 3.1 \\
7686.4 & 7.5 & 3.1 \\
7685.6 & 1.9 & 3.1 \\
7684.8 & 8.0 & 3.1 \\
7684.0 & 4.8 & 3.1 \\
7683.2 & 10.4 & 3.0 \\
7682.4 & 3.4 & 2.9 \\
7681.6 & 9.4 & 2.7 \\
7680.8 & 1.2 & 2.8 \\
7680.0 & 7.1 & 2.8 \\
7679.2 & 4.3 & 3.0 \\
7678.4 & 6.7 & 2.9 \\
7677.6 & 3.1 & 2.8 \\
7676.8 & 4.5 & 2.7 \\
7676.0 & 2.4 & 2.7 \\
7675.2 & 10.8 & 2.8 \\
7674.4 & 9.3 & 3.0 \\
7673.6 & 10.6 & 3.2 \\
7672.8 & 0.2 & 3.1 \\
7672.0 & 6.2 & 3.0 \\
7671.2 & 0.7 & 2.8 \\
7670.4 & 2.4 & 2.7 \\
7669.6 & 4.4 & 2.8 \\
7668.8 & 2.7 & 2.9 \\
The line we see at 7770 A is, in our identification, H-gamma 4340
